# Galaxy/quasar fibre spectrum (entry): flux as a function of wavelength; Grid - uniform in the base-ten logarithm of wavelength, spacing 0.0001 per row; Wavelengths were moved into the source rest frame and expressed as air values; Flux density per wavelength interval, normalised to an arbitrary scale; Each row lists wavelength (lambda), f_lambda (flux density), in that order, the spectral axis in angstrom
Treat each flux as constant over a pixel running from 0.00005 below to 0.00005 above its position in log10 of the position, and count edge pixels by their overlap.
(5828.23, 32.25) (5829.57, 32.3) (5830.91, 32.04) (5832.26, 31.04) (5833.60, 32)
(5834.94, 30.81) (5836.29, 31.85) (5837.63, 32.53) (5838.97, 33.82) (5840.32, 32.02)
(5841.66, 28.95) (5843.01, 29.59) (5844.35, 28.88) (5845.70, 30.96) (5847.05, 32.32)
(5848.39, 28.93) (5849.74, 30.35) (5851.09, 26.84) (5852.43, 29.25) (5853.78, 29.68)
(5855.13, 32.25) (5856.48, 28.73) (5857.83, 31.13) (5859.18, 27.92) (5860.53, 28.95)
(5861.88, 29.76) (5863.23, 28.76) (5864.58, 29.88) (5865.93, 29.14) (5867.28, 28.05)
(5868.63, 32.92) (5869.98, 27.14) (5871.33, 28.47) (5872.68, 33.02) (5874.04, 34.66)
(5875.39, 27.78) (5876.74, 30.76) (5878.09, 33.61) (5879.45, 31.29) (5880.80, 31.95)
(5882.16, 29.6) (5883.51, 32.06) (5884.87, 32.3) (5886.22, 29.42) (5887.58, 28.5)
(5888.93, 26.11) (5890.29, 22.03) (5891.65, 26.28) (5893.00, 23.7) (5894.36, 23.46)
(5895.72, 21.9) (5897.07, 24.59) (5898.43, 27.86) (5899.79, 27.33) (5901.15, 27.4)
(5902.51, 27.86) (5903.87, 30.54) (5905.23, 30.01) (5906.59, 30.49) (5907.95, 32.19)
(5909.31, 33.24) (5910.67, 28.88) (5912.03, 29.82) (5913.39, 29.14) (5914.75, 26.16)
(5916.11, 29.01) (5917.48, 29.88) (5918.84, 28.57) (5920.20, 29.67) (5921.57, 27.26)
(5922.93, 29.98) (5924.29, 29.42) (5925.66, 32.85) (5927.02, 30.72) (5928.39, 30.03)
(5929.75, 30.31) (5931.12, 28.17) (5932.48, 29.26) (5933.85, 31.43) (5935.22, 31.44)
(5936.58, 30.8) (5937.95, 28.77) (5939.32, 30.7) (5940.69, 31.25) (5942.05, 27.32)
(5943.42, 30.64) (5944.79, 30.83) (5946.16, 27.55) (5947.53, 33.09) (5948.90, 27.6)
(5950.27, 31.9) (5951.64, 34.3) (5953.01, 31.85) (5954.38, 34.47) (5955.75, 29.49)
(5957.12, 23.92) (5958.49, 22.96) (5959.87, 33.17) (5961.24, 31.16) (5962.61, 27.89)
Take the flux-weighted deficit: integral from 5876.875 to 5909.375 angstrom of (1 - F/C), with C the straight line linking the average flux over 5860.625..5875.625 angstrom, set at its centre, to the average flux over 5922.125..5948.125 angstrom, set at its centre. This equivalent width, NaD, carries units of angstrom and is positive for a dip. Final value 1.77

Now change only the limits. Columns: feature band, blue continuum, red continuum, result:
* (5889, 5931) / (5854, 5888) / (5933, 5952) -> 2.9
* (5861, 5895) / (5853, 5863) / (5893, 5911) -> -0.4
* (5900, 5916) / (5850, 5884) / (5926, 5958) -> 0.4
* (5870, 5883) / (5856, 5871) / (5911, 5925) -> -0.8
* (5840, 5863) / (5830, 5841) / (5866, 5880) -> 1.3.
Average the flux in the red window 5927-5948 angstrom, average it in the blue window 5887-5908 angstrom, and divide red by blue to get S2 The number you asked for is 1.13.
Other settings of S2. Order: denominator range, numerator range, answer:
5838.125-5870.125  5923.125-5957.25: 1.02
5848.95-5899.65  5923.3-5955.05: 1.06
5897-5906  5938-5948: 1.07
